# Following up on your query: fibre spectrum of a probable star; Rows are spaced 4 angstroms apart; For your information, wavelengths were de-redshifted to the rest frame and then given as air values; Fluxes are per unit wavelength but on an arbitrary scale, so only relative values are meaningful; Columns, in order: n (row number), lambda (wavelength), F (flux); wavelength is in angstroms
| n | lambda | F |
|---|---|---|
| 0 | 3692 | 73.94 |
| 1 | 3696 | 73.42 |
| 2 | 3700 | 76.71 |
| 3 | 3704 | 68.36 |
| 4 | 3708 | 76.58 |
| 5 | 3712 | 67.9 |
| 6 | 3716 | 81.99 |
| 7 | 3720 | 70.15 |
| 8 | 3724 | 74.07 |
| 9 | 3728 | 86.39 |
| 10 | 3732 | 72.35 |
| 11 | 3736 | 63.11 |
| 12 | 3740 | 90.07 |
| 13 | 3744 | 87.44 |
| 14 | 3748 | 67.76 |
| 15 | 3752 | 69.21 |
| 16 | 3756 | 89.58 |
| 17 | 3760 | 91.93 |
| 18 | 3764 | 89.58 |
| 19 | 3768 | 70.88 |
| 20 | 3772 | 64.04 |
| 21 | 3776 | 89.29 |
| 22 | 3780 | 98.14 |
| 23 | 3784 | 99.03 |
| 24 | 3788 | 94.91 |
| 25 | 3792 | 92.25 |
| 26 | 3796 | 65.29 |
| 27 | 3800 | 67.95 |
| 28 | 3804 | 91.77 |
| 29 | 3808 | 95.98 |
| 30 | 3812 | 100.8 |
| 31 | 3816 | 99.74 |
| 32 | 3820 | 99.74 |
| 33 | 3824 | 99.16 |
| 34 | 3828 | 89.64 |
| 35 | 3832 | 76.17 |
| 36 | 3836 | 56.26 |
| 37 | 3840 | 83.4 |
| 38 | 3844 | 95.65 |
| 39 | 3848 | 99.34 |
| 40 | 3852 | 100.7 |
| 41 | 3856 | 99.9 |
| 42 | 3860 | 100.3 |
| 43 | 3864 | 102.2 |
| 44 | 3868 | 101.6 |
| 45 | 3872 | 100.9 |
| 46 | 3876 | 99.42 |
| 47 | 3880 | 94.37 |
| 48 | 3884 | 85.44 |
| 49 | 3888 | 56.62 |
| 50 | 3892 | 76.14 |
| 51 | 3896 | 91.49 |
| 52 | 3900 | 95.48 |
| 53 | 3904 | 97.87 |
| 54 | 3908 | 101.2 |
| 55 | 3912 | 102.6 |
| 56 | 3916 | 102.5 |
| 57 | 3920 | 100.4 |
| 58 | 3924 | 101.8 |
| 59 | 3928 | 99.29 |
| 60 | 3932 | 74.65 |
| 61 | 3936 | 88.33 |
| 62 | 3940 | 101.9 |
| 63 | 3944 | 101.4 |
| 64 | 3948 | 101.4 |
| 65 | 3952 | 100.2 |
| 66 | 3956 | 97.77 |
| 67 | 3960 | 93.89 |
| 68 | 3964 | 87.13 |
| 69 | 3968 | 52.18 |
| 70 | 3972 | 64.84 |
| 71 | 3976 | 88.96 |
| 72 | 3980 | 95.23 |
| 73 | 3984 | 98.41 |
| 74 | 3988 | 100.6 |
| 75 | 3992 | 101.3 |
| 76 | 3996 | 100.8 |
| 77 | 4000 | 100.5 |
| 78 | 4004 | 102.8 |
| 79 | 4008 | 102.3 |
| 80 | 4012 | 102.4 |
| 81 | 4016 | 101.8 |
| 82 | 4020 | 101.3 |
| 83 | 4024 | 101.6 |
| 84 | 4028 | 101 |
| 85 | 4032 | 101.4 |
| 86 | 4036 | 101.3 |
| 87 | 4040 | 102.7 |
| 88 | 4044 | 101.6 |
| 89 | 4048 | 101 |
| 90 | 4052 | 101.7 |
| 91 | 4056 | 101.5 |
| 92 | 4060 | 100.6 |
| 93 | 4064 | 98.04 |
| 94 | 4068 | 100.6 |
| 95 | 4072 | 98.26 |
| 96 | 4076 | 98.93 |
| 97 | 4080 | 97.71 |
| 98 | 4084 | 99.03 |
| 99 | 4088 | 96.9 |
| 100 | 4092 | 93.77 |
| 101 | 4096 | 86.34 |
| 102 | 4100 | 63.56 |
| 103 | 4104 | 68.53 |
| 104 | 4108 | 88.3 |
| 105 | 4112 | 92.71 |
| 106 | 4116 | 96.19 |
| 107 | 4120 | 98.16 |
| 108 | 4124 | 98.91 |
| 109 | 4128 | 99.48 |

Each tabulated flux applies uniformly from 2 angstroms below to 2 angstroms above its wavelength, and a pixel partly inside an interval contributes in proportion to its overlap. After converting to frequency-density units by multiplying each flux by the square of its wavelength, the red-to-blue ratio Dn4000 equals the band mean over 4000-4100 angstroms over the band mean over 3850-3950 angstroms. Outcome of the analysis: 1.12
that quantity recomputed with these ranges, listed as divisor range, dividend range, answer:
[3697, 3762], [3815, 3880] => 1.30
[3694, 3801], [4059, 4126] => 1.39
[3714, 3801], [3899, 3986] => 1.27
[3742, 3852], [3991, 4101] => 1.30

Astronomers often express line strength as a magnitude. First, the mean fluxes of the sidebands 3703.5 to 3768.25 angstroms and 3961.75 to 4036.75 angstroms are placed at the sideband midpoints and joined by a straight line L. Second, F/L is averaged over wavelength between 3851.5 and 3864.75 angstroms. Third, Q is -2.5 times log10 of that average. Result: -0.17 mag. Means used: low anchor 77.9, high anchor 94.9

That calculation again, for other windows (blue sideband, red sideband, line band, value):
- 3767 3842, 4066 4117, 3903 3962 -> -0.11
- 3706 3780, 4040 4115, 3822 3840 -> 0.03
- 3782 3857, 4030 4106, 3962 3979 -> 0.24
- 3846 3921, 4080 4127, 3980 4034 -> -0.10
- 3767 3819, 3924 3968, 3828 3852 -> 0.06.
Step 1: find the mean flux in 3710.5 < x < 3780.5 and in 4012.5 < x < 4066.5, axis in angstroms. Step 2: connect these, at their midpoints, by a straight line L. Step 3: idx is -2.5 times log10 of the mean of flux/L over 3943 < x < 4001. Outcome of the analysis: 0.05 mag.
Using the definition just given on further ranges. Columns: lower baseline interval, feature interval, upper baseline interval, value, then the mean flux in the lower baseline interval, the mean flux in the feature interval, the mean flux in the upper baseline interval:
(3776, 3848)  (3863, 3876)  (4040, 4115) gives -0.13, 88.9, 101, 94.1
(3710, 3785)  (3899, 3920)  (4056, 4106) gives -0.17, 79.9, 100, 92.2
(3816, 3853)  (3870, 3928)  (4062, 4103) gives -0.04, 89.2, 93.5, 92.7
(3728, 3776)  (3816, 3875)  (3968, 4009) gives -0.11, 78.6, 93.5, 93.3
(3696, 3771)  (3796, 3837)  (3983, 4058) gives -0.04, 77.2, 87.4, 101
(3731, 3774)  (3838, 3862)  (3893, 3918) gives -0.07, 77.9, 96.5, 97.6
